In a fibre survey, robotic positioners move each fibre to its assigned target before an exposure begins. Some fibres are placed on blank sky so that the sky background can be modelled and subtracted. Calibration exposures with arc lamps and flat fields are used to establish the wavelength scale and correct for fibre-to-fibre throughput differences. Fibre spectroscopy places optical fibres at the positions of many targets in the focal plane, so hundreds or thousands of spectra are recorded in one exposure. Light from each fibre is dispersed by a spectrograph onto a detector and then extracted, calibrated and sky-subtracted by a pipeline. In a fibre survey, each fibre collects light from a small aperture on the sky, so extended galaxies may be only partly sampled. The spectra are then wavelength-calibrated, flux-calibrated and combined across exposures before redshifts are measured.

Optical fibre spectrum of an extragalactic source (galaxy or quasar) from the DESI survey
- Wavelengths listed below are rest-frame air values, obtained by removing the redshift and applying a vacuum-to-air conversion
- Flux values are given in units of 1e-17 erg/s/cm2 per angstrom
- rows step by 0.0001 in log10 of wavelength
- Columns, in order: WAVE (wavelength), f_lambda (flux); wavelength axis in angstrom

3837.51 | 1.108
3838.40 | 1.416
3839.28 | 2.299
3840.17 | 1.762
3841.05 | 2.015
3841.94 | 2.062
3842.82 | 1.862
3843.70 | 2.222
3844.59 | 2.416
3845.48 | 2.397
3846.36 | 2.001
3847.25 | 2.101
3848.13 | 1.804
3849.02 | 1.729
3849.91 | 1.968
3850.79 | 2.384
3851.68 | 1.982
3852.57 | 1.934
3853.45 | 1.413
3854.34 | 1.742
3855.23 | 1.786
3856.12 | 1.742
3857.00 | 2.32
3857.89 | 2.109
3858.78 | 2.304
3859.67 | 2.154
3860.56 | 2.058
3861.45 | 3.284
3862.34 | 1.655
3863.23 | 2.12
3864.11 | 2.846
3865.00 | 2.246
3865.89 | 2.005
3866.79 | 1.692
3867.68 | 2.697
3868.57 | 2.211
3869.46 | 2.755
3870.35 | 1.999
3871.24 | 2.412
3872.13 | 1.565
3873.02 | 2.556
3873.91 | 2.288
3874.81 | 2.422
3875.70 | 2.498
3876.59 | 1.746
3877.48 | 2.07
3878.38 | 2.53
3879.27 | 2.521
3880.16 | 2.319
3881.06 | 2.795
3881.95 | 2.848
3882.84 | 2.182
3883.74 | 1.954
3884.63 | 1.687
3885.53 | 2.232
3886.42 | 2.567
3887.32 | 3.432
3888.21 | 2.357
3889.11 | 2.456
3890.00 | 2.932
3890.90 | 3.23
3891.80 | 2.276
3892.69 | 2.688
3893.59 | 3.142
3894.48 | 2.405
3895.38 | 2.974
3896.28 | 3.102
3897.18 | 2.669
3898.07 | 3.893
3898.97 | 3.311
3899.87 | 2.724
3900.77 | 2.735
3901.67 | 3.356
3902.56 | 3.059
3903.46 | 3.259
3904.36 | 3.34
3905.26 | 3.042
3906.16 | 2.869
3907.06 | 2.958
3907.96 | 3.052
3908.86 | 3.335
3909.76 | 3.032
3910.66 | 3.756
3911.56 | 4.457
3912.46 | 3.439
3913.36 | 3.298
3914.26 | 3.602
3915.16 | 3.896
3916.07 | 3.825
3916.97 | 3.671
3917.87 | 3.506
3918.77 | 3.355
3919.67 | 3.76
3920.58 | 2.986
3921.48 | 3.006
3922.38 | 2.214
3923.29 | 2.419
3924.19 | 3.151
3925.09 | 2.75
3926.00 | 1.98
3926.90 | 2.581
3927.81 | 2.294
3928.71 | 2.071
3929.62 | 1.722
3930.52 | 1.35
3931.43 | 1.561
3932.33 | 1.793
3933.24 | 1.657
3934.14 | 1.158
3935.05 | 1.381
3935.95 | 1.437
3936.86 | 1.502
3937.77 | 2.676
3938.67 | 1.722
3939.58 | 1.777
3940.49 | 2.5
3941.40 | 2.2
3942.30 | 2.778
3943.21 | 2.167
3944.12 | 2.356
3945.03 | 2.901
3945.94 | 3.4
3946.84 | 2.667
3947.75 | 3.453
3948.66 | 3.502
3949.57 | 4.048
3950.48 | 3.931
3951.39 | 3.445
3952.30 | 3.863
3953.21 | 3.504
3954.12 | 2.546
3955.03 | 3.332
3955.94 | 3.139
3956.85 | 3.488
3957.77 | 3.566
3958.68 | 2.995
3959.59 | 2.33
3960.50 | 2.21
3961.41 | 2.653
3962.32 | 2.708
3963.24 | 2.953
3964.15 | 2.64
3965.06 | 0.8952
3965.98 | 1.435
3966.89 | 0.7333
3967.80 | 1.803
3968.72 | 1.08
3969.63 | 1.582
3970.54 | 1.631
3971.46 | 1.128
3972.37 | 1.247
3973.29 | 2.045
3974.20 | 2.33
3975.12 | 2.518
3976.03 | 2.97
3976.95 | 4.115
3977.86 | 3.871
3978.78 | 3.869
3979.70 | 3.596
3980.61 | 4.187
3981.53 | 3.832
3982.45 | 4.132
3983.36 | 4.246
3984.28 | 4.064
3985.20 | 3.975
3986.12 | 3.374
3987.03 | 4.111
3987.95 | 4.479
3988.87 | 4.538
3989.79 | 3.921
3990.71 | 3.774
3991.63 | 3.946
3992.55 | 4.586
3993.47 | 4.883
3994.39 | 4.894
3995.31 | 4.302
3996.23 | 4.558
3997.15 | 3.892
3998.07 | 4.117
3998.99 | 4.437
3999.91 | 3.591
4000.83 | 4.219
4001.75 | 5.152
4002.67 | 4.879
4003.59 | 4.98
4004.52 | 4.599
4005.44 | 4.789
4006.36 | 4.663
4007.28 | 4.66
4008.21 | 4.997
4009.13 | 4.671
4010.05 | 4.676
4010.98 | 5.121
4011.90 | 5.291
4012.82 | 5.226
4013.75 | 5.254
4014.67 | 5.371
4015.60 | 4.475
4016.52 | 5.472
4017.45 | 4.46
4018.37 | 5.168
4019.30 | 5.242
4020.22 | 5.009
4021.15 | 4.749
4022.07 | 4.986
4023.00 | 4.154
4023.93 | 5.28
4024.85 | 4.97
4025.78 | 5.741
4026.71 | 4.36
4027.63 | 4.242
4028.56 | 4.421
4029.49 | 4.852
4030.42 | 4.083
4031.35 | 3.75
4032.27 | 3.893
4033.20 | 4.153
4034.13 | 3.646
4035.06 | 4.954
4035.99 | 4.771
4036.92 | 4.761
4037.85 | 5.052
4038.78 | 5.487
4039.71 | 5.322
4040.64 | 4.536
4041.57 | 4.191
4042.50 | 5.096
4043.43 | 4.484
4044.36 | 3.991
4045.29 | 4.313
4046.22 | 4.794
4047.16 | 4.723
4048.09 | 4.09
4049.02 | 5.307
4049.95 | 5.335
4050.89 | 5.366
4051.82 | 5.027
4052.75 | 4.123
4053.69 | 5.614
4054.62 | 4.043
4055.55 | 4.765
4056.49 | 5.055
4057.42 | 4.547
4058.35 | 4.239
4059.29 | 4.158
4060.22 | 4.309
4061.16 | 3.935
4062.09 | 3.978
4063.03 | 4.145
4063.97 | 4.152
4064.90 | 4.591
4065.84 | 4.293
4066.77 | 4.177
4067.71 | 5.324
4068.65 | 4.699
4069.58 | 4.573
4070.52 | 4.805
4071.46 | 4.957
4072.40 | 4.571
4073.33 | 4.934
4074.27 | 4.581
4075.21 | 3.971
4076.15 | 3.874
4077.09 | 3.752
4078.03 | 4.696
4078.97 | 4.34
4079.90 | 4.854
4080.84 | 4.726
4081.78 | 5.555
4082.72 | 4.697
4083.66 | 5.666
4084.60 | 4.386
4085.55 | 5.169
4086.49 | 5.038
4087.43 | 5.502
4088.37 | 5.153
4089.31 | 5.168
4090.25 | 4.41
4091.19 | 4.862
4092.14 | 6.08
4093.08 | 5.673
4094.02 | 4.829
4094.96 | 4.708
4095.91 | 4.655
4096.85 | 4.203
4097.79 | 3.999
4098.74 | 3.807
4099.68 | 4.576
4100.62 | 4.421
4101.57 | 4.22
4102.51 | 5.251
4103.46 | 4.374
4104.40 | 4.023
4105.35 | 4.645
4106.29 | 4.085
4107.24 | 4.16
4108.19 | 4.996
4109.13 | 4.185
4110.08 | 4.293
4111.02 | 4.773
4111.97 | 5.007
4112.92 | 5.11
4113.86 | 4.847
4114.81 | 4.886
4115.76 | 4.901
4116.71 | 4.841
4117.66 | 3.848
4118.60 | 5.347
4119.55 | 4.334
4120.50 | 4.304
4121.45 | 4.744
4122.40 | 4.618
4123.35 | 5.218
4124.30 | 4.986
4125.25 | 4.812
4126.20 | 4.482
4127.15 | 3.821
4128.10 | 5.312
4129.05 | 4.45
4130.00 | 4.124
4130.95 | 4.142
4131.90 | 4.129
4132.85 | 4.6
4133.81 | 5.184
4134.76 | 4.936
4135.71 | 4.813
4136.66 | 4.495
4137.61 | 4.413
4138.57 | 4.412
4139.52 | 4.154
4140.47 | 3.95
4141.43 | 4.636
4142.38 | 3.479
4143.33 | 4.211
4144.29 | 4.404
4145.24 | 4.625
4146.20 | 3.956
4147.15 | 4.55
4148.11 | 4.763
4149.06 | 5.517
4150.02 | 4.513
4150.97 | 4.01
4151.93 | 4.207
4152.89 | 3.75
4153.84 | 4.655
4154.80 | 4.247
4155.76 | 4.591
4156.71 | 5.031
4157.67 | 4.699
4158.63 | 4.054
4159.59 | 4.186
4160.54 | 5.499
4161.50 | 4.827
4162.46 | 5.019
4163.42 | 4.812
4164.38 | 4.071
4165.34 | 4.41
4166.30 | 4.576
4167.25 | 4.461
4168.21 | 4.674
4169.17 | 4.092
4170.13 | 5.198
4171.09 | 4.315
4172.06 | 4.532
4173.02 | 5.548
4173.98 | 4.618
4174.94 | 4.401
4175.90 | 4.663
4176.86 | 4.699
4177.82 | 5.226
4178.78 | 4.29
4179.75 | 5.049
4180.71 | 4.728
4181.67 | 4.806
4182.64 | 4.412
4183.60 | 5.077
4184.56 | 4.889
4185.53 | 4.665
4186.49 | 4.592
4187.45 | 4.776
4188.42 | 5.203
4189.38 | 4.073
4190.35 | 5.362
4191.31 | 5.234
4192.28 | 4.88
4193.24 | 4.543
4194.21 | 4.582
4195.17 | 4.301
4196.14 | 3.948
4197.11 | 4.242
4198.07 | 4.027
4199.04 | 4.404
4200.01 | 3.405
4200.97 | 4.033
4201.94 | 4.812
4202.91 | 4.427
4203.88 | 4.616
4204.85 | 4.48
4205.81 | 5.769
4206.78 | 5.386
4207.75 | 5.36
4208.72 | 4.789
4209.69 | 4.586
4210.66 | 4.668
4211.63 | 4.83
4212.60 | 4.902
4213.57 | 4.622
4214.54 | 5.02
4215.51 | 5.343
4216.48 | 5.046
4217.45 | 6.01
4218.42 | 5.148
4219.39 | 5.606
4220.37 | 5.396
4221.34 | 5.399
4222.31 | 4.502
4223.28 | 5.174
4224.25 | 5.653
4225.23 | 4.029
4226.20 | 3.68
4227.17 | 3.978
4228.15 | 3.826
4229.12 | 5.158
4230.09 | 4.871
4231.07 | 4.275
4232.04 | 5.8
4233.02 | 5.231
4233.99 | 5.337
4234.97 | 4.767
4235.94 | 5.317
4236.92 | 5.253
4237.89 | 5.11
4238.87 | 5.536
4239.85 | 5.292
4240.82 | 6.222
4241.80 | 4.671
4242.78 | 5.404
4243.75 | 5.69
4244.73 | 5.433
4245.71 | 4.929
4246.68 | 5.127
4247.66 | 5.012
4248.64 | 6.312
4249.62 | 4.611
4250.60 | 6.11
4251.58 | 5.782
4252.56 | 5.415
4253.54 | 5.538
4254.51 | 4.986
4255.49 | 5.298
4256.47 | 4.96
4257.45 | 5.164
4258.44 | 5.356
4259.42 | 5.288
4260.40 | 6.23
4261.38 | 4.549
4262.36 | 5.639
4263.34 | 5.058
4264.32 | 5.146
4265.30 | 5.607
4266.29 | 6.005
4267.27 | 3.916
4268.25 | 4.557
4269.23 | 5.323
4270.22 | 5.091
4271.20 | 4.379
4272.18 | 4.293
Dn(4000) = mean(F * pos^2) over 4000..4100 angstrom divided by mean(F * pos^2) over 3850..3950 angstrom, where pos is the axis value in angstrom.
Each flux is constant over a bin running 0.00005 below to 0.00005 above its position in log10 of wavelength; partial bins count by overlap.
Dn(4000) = 2.0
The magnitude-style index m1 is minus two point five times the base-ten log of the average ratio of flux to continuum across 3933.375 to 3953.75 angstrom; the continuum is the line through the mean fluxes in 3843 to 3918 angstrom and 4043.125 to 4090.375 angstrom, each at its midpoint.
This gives 0.25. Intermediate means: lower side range 2.6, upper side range 4.65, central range 2.64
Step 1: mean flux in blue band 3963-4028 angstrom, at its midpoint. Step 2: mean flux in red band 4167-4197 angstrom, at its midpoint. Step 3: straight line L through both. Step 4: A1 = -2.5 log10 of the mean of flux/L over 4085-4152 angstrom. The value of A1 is -0.04 mag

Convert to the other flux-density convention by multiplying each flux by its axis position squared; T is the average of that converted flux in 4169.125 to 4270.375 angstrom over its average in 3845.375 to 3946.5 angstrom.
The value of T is 2.31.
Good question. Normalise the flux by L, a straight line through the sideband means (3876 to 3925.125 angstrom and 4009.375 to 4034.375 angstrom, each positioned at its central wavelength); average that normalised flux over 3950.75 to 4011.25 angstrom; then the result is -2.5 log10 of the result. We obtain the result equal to 0.193 mag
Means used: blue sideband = 2.95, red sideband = 4.75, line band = 3.51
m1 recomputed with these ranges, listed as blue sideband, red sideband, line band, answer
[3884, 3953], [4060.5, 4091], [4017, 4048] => -0.13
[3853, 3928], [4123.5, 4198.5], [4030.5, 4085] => -0.19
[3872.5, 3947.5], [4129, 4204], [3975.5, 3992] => -0.22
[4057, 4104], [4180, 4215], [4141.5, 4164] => 0.04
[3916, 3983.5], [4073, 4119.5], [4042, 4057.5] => -0.18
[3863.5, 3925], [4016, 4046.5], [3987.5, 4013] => -0.07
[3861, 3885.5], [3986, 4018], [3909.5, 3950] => 0.21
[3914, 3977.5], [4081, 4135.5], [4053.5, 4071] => -0.10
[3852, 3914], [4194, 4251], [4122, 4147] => -0.04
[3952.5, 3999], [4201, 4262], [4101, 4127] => -0.10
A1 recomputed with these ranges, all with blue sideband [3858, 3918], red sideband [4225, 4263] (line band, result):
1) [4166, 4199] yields 0.02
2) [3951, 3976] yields 0.34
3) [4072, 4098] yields -0.17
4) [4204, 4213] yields -0.01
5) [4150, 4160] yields 0.05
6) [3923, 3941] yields 0.47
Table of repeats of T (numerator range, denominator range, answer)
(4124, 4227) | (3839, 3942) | 2.16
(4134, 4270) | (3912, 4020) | 1.63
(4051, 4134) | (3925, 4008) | 1.59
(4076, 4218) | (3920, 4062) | 1.35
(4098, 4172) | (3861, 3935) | 1.91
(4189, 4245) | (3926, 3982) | 2.22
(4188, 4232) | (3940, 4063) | 1.32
